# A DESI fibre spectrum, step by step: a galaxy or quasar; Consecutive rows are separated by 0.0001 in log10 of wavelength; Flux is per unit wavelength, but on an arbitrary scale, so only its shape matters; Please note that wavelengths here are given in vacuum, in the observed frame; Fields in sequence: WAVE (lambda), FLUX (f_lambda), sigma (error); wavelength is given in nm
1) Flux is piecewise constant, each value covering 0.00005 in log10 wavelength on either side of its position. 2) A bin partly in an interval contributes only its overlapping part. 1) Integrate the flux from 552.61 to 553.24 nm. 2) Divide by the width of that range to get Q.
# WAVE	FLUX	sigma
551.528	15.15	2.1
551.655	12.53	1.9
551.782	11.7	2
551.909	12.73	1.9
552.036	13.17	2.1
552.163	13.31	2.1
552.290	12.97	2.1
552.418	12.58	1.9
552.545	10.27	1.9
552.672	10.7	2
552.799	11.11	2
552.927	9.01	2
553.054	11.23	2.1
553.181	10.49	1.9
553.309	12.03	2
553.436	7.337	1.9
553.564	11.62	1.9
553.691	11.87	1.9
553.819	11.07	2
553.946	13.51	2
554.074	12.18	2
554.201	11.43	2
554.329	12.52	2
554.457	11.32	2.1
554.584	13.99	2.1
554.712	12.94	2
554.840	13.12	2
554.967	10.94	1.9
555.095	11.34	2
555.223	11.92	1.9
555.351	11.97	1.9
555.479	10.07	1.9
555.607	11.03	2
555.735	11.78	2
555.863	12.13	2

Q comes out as 10.5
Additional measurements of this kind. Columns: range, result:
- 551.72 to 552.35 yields 12.8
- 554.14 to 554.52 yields 11.7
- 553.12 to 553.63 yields 10.4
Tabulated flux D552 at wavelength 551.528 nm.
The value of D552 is 15.15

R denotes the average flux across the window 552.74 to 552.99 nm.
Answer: 10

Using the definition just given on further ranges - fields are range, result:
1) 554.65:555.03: 12.4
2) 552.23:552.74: 11.6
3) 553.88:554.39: 12.4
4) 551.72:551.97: 12.2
